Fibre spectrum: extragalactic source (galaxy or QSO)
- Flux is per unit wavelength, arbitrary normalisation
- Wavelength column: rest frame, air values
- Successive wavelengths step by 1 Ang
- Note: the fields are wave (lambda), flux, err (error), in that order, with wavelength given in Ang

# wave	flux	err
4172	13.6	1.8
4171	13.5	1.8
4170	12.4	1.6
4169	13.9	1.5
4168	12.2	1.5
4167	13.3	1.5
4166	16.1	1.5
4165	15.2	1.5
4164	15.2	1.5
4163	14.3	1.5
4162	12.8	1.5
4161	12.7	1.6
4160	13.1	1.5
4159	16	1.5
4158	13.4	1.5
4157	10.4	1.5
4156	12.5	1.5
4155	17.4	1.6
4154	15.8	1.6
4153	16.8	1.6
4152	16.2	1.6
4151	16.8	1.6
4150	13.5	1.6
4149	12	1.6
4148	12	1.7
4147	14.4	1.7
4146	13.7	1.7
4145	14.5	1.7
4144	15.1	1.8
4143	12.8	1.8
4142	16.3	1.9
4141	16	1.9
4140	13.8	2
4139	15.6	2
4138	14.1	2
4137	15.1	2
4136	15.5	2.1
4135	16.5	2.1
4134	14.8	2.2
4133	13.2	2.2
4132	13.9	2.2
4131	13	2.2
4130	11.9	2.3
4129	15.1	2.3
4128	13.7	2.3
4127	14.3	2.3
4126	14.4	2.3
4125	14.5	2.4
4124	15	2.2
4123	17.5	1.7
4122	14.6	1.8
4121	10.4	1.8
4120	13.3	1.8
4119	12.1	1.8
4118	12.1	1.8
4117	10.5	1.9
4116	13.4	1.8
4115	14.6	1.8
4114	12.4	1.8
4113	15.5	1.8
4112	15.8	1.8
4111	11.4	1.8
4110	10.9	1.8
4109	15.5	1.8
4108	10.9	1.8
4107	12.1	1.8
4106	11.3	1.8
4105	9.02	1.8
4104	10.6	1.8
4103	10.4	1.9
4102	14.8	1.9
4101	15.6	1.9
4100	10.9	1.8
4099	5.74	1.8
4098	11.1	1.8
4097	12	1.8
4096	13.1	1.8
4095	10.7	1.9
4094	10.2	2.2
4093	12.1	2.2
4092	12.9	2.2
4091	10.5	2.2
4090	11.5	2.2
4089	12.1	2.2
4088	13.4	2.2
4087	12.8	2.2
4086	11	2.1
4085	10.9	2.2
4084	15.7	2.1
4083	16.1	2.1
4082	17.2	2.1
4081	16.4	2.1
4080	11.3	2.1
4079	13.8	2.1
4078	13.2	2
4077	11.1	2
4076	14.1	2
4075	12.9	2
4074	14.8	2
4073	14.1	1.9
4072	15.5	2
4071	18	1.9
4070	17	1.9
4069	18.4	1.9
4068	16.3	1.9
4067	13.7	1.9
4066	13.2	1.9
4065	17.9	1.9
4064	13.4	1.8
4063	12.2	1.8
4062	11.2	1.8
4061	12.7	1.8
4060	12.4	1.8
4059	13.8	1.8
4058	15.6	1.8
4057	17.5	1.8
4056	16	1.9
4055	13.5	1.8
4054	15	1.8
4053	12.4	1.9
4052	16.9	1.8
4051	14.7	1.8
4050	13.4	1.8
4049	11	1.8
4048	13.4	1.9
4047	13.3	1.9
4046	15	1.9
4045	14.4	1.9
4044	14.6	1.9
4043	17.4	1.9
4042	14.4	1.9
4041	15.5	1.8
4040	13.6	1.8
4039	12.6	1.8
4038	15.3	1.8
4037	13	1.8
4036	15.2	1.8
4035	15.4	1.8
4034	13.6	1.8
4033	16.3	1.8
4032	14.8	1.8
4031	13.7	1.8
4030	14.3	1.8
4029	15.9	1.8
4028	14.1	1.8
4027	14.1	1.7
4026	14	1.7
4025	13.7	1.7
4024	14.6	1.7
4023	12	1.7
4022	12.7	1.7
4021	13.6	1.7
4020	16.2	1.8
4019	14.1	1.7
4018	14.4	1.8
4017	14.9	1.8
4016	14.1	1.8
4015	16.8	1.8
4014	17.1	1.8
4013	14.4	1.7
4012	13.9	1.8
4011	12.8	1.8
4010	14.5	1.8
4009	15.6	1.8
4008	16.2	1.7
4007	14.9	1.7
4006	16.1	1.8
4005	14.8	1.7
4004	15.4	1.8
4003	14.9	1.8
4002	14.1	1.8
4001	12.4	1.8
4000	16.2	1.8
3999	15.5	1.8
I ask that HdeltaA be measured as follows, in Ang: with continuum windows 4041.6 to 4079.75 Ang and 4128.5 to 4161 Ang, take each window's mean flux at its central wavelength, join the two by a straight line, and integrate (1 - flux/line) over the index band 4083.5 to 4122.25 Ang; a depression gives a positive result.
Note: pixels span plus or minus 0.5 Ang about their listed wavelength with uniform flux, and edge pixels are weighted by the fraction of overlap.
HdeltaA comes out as 6.1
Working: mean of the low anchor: 14.4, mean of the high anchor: 14.4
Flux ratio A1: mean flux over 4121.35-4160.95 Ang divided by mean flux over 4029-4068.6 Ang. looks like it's 1.01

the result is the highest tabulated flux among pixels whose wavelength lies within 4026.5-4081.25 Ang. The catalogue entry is 18.4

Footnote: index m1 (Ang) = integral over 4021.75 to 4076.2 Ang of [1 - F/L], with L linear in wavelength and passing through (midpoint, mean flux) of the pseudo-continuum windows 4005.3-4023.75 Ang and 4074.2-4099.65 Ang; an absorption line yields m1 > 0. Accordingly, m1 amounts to -3.4 Ang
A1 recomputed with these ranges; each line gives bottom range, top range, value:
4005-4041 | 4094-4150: 0.91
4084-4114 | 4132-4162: 1.21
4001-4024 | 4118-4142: 0.97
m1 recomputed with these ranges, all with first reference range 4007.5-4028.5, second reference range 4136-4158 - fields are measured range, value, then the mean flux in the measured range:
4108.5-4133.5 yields 1.6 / 13.6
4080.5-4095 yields 1.5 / 13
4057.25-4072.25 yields -0.3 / 14.8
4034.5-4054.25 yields 0.2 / 14.3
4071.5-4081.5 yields 0.5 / 13.7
